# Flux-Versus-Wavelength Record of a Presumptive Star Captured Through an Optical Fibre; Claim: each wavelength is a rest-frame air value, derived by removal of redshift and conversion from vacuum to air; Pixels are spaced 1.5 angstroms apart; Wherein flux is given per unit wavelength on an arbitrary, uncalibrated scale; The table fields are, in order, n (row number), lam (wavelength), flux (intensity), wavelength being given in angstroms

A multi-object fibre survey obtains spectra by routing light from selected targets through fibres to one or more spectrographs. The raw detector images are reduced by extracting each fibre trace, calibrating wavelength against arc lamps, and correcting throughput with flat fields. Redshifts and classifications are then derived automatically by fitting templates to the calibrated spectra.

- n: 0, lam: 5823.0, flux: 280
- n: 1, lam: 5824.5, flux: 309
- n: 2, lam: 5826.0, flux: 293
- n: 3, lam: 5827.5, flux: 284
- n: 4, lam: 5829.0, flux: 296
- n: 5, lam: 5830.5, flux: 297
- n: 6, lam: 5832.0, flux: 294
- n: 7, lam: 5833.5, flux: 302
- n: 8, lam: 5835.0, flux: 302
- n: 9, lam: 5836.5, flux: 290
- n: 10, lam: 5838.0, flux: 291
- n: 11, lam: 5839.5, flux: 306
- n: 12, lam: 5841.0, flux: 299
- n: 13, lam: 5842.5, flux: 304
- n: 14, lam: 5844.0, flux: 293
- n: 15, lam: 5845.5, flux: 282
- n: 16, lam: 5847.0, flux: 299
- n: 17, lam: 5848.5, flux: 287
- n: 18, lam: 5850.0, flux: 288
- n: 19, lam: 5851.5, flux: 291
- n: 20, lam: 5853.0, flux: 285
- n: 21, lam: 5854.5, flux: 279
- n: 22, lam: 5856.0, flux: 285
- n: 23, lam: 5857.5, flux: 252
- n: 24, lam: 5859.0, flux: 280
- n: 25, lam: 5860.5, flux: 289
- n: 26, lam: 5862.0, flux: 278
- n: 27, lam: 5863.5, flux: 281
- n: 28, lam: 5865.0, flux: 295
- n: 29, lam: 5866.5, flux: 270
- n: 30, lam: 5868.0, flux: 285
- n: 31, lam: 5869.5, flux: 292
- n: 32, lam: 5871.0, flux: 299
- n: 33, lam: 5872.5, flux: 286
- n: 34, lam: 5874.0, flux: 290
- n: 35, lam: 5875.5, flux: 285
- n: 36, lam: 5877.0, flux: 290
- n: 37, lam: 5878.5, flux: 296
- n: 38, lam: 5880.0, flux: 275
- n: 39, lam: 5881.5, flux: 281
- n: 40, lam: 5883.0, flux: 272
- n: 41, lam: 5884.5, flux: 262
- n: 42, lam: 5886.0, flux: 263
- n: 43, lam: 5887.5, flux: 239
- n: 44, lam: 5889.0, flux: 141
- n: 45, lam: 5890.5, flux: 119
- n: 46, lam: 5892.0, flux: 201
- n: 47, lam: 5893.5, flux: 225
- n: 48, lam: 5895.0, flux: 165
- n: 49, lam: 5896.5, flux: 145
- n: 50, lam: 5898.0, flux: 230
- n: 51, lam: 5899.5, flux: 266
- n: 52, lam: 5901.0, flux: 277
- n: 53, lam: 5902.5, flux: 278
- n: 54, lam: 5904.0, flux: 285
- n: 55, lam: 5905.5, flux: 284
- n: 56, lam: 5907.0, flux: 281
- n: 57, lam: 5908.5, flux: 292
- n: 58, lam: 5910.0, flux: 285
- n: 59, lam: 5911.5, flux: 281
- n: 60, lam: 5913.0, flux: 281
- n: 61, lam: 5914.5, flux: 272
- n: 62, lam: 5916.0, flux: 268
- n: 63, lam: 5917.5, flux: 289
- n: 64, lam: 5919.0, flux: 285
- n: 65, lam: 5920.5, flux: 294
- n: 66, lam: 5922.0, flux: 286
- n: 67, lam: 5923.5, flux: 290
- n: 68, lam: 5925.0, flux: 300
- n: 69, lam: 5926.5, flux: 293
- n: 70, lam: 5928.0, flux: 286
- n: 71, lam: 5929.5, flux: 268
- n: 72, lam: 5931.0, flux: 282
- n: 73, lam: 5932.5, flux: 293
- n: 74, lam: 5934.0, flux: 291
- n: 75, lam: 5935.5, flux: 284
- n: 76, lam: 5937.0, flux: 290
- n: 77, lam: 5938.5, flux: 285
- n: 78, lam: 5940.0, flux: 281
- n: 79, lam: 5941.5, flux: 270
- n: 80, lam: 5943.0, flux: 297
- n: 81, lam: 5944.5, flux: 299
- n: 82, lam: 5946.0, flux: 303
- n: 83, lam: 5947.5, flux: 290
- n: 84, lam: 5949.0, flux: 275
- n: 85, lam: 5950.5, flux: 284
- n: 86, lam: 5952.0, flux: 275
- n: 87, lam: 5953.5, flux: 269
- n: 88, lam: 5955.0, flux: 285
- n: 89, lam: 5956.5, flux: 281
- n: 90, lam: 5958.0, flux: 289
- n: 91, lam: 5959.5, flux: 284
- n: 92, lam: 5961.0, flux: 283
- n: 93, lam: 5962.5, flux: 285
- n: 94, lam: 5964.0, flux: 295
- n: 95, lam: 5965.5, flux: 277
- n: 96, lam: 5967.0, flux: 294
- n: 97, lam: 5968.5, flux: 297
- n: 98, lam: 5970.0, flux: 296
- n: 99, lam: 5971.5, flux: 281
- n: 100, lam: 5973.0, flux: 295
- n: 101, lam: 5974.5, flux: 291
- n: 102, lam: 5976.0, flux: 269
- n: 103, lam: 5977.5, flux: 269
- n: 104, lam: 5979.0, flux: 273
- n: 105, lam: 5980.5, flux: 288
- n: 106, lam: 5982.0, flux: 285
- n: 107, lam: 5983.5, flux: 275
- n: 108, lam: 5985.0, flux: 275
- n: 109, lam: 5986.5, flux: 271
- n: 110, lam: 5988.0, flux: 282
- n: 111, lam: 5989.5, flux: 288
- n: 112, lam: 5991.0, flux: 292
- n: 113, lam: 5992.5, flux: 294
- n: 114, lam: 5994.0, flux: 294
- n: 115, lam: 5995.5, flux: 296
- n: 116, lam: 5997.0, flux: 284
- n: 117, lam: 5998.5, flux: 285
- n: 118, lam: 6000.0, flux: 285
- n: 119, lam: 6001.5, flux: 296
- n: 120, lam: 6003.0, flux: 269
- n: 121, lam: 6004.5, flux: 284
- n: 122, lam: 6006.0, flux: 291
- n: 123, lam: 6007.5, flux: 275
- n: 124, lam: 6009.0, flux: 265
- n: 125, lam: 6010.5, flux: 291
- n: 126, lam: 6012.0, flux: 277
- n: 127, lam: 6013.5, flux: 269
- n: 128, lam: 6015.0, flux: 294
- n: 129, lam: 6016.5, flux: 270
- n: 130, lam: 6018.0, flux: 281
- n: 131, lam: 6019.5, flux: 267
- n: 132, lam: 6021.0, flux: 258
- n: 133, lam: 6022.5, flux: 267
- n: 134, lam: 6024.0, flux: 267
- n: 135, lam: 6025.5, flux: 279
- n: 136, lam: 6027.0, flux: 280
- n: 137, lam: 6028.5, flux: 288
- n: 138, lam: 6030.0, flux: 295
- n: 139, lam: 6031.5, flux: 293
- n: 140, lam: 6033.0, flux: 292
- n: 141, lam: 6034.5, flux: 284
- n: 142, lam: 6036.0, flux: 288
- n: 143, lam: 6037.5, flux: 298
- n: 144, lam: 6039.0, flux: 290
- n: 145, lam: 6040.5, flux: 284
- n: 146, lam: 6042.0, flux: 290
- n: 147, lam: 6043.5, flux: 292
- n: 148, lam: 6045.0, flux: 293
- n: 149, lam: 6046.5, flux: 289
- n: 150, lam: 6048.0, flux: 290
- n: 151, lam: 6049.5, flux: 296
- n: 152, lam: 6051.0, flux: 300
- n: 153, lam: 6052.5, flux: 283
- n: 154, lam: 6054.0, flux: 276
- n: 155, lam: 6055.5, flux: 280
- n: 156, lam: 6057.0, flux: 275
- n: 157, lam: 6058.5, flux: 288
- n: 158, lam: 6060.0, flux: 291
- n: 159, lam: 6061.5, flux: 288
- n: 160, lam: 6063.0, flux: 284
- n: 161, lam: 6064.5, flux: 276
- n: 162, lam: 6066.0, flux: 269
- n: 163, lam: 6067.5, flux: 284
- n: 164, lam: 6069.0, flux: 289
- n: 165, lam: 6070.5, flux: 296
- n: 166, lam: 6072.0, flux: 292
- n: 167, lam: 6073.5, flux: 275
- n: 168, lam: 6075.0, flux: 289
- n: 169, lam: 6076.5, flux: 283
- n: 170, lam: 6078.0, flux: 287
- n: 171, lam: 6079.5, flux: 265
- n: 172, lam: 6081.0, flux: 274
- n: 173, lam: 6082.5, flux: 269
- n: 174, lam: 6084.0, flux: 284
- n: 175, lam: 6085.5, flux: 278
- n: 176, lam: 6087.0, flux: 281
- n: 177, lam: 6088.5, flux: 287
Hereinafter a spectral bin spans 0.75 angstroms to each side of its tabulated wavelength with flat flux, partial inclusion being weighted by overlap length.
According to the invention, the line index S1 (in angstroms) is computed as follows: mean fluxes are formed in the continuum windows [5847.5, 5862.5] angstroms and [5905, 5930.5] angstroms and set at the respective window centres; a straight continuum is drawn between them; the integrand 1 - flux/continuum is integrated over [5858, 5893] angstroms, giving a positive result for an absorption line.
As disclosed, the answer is 2.36 angstroms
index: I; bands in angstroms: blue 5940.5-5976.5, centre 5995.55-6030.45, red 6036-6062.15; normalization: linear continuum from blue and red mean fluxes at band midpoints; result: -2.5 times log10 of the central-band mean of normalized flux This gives 0.032 mag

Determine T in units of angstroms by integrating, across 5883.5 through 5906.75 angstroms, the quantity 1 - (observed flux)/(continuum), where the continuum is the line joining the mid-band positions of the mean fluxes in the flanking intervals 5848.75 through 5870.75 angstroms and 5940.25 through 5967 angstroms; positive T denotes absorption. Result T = 4.6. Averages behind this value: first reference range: 283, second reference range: 285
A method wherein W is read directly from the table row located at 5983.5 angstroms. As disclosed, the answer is 275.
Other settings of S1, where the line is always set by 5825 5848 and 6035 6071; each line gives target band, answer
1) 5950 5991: 1.0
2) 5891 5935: 3.8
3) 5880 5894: 3.3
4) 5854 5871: 0.8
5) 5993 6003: 0.0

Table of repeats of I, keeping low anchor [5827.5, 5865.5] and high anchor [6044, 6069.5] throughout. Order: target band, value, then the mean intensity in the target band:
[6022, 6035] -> 0.01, 283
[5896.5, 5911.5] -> 0.08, 269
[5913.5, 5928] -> 0.01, 286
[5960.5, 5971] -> -0.01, 290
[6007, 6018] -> 0.03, 278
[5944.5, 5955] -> 0.01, 284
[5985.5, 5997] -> 0.00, 288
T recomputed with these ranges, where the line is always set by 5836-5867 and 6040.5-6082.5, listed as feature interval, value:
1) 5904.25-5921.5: 0.20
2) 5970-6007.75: 0.21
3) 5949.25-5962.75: 0.21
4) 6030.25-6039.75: -0.20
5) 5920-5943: -0.03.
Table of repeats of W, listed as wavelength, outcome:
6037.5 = 298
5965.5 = 277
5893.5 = 225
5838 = 291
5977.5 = 269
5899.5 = 266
